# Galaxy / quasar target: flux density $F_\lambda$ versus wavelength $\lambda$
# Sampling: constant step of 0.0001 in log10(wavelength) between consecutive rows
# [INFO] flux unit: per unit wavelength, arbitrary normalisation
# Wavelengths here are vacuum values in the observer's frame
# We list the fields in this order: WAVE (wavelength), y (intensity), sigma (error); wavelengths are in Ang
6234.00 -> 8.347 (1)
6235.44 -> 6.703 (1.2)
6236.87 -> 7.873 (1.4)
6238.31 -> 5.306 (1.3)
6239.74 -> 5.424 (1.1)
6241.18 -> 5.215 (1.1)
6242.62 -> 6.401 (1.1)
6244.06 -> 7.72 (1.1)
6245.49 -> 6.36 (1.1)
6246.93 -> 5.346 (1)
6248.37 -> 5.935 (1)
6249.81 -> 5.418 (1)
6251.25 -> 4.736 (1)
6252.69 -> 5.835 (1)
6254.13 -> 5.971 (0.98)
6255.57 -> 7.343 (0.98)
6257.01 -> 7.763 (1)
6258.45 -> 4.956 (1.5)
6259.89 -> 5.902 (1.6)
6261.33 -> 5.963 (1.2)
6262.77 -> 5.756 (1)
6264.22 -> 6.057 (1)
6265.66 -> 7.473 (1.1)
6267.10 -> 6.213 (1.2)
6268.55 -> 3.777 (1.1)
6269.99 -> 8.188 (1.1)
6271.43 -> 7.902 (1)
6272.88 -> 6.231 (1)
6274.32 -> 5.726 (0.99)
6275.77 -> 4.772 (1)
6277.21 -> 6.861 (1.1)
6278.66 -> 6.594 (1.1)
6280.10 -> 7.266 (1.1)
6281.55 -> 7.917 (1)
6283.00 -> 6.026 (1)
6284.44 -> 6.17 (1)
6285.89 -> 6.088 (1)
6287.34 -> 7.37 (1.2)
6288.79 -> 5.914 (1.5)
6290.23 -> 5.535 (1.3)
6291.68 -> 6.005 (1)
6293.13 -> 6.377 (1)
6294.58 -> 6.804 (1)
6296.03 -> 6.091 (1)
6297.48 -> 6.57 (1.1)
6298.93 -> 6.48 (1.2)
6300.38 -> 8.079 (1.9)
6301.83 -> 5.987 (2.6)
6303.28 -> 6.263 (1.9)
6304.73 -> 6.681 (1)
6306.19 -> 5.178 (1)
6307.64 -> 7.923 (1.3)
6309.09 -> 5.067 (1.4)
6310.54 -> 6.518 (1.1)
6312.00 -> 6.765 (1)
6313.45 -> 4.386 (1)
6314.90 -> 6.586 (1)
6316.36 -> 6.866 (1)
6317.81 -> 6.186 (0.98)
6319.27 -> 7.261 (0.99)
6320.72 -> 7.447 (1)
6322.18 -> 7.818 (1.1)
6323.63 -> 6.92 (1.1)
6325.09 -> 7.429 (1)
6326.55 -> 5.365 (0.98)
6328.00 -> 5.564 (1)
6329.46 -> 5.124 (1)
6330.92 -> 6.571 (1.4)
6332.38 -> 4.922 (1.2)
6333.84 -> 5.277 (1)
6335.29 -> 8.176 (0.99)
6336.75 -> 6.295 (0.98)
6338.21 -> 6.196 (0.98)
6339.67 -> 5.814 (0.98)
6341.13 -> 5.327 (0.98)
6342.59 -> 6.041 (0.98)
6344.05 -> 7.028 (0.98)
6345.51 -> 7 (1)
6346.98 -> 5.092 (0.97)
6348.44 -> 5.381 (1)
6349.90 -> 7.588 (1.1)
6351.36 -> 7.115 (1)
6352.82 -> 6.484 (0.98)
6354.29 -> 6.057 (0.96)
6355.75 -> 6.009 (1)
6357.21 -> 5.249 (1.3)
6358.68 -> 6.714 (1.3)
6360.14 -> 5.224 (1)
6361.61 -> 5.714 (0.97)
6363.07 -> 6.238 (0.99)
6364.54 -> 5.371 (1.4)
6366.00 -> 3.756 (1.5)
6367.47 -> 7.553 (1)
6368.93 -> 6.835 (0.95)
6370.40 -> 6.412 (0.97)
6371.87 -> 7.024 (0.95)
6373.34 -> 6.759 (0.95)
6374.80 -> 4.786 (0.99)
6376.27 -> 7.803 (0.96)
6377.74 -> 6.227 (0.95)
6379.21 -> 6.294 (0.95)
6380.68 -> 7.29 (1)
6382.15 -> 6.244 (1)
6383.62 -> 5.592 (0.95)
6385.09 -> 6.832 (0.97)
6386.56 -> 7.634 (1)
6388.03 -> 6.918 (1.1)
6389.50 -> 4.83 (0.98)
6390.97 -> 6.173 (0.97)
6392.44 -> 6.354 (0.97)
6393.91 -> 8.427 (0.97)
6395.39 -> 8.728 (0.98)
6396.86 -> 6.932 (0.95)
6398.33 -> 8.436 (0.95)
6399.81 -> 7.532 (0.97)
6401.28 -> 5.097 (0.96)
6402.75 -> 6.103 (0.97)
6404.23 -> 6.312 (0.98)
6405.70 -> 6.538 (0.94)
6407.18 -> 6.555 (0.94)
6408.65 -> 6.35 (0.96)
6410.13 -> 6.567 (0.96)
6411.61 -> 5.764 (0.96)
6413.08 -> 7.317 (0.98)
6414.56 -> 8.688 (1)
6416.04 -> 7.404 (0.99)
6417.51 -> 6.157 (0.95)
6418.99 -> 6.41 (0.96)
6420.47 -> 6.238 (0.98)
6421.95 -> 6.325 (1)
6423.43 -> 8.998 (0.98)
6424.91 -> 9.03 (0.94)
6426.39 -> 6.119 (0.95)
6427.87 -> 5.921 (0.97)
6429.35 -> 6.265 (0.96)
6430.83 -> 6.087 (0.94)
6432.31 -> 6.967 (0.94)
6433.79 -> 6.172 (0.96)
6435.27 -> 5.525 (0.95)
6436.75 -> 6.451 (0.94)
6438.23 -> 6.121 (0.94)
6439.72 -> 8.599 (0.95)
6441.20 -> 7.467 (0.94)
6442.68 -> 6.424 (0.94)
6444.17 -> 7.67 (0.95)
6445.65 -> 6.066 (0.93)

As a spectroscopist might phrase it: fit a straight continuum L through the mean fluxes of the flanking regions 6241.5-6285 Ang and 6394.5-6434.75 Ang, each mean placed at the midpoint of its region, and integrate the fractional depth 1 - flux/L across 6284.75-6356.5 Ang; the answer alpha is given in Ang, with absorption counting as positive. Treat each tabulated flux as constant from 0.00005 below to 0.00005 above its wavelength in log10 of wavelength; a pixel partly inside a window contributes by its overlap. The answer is 1.6 Ang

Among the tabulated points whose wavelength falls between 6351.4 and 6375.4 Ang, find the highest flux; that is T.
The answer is 7.553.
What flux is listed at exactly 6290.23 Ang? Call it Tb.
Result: 5.535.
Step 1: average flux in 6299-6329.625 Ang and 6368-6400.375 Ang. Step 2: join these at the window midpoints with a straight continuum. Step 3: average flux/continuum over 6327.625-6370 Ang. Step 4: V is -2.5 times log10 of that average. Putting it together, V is 0.10 mag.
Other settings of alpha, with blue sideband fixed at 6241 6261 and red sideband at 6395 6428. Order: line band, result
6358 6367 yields 1.5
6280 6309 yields -0.8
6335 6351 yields 0.6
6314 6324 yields -0.8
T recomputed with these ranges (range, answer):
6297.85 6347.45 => 8.176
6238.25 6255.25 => 7.72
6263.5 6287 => 8.188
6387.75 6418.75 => 8.728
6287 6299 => 7.37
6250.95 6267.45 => 7.763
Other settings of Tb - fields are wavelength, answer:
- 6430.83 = 6.087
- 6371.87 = 7.024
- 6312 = 6.765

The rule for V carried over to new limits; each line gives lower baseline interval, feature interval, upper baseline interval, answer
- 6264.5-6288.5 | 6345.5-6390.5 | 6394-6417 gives 0.100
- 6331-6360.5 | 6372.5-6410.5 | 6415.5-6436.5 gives -0.035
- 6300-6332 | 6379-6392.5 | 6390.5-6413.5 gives 0.053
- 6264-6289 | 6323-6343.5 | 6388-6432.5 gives 0.095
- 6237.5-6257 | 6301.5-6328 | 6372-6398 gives -0.018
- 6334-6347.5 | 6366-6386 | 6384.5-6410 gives 0.020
